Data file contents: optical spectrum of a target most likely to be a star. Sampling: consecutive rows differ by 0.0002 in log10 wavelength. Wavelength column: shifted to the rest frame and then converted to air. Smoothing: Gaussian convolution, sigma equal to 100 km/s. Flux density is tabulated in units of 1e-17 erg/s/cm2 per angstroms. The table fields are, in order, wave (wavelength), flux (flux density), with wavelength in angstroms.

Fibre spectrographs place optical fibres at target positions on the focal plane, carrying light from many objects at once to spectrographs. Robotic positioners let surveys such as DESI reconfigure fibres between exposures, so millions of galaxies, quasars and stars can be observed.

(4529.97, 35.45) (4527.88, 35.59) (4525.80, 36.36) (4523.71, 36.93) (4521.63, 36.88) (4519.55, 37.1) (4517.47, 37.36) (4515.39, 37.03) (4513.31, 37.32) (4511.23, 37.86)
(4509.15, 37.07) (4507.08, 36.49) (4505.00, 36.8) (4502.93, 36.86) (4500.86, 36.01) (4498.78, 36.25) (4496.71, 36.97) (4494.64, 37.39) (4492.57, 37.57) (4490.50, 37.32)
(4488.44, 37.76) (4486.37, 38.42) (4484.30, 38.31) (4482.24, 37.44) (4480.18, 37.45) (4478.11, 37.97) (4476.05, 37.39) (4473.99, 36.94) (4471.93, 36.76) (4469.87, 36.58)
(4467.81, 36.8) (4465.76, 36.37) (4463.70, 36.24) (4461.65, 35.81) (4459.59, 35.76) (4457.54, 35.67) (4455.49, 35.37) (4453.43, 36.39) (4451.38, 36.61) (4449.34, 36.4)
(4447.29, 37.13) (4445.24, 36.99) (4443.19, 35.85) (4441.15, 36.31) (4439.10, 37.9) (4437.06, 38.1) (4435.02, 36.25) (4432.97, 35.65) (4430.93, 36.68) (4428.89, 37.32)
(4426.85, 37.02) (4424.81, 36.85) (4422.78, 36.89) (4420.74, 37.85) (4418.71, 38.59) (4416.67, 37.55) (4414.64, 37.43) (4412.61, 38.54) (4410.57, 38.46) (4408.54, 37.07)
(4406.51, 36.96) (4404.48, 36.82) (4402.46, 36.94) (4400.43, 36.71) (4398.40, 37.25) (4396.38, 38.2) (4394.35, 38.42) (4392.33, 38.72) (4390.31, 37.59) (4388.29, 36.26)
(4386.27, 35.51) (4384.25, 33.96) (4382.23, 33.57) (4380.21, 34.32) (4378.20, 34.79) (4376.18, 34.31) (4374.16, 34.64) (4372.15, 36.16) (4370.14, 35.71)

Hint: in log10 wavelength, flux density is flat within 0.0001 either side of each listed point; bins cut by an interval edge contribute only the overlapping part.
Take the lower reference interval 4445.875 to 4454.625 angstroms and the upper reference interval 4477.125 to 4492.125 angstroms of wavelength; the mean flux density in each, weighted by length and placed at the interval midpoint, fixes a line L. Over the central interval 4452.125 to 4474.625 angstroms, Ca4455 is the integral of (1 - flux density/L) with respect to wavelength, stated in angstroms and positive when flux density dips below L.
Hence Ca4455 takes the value 0.5 angstroms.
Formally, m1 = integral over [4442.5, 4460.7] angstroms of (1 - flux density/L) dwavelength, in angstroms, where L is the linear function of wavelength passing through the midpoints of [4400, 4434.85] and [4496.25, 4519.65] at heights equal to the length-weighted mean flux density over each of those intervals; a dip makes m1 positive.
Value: 0.43 angstroms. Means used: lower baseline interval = 37.2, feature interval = 36.2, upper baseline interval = 36.9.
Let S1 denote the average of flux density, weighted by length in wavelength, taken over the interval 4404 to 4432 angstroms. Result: 37.4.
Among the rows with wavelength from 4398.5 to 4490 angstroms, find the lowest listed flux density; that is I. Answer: 35.37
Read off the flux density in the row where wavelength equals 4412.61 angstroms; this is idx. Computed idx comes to 38.54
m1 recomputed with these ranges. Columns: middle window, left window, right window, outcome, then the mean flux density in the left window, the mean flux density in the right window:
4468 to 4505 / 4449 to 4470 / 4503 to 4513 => -0.58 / 36.2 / 37.1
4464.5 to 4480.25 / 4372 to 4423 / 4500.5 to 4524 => -0.04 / 36.7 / 37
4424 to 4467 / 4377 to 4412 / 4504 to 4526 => 0.30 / 36.6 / 37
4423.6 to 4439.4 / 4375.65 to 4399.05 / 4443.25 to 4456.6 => -0.26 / 36.1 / 36.4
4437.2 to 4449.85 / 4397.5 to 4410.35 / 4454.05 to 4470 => -0.17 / 37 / 36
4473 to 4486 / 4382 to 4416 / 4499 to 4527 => -0.24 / 37.1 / 36.9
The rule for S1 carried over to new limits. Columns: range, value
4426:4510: 36.8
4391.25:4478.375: 37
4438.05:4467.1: 36.4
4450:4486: 36.7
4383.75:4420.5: 37.3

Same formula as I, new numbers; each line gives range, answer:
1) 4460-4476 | 35.81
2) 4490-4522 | 36.01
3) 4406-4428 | 36.85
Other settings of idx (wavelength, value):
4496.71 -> 36.97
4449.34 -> 36.4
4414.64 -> 37.43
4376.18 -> 34.31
